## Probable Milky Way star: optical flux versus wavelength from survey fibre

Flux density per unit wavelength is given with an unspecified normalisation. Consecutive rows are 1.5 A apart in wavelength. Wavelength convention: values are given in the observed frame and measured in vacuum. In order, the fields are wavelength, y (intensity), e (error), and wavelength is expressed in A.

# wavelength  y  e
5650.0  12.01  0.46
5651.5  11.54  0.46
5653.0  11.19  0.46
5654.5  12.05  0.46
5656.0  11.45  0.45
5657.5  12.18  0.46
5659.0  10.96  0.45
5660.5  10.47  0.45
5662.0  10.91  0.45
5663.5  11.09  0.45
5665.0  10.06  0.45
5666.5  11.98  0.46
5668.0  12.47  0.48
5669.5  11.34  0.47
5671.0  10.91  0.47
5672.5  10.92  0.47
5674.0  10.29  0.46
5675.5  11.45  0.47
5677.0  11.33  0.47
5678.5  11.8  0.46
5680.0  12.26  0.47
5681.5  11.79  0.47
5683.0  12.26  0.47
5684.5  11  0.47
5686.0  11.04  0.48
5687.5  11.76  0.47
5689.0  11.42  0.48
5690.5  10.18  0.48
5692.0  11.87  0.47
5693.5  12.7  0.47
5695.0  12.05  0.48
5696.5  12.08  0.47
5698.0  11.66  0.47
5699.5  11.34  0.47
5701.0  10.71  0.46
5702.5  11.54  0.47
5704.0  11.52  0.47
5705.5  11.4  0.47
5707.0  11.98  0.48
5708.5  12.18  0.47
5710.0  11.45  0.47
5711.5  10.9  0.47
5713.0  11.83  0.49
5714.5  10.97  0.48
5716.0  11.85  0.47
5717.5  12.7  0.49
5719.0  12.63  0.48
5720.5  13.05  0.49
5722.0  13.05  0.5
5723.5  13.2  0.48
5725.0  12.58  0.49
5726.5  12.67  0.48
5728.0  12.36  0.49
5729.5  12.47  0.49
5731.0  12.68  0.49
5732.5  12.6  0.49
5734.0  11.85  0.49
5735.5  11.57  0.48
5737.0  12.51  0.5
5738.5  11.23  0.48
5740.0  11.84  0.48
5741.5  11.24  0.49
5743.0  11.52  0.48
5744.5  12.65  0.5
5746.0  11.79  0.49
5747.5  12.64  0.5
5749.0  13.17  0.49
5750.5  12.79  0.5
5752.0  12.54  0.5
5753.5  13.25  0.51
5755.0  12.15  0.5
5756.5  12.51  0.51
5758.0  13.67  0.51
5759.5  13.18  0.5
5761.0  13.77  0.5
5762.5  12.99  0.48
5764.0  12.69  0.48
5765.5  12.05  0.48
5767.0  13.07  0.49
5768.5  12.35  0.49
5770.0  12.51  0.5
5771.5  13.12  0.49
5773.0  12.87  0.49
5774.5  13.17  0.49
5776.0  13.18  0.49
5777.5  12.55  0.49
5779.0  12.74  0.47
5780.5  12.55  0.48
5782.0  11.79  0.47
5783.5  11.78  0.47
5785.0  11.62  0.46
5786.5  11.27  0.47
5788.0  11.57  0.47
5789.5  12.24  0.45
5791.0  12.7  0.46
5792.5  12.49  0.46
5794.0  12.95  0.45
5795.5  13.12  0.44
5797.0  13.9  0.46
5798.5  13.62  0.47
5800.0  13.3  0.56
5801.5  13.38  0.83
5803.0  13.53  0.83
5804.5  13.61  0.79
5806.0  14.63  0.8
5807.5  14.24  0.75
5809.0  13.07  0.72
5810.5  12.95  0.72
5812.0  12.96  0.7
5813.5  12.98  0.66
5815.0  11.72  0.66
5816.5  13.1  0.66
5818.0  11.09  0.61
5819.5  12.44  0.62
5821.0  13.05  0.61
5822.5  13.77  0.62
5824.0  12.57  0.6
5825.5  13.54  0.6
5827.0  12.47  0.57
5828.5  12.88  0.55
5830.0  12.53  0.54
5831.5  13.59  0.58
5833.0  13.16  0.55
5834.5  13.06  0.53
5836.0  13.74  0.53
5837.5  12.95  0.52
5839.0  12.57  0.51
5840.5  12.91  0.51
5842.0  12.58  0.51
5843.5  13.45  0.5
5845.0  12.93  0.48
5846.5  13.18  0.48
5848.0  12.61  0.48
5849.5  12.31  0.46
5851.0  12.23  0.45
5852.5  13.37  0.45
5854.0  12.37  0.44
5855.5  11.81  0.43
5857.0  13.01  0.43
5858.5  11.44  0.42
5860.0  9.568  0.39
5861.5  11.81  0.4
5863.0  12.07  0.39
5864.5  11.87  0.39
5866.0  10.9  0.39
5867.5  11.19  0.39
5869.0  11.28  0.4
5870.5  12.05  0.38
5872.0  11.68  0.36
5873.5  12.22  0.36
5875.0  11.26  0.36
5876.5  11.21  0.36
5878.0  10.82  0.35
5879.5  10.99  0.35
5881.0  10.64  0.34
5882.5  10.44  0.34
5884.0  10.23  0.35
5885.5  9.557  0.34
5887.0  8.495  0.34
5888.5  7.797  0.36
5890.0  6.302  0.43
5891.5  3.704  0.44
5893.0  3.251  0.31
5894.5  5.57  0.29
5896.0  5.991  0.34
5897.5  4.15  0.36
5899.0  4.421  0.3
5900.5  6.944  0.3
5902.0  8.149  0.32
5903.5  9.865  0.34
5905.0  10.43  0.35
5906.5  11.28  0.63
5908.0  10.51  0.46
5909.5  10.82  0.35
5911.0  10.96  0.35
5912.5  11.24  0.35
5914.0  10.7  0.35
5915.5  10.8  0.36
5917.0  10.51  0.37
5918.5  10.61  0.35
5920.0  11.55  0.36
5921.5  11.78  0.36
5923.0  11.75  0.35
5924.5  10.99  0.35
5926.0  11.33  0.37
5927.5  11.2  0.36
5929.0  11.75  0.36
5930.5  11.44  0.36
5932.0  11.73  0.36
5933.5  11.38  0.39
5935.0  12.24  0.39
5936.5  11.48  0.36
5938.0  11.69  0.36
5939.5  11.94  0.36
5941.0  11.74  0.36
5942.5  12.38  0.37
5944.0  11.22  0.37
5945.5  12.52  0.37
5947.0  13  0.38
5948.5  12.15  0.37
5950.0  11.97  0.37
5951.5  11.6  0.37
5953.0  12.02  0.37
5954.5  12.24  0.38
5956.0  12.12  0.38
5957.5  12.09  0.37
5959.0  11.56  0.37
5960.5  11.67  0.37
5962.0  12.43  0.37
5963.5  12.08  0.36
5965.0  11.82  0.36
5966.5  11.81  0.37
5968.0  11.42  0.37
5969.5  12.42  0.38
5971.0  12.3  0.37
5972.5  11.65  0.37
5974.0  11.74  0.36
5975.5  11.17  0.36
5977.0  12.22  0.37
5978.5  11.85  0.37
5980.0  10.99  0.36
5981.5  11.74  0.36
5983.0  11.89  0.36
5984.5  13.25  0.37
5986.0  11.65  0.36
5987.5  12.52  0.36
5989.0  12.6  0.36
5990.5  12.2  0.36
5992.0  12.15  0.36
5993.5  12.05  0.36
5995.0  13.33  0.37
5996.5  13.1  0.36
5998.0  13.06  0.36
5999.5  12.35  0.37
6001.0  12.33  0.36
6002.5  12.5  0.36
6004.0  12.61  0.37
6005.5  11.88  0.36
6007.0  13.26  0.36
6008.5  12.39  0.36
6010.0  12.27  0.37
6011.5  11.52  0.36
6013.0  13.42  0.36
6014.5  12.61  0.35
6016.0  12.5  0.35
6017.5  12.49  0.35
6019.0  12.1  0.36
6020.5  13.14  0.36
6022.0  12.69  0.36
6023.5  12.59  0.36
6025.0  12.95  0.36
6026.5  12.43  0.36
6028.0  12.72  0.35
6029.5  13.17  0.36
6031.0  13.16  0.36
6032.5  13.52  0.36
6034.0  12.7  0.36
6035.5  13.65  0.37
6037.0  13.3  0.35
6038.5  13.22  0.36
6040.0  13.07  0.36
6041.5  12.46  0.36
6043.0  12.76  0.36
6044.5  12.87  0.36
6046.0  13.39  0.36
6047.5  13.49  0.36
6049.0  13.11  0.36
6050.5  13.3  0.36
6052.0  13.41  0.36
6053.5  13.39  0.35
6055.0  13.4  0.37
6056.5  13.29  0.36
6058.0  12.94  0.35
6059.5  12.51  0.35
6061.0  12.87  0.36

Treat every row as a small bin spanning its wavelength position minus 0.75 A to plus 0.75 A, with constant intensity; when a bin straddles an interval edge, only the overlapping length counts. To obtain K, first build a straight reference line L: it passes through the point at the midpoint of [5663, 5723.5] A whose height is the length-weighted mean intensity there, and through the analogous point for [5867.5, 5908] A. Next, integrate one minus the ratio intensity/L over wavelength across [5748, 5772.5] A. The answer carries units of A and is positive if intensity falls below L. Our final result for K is -5.0 A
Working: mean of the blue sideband 11.6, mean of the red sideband 8.87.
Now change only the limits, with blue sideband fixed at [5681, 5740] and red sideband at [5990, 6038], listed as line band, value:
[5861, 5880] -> 1.3 A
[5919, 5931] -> 1.0 A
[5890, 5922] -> 9.7 A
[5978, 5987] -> 0.5 A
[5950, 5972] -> 1.0 A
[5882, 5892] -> 3.4 A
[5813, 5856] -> -2.0 A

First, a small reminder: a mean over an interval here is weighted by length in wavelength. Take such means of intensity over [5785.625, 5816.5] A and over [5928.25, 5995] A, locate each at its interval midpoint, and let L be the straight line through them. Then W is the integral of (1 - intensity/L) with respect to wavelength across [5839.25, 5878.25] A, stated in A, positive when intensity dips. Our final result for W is 1.9 A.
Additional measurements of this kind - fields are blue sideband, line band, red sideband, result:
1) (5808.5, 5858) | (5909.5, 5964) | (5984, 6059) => 4.92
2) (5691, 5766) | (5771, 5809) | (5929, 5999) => -2.20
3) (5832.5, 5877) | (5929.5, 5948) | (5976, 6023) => 0.65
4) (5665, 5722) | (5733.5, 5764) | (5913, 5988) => -2.07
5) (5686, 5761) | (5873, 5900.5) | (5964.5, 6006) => 9.17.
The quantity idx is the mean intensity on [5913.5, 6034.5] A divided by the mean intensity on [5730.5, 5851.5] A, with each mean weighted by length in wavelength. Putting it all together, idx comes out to 0.95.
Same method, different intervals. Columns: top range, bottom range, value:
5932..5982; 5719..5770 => 0.95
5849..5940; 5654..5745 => 0.88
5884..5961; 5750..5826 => 0.80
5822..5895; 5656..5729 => 0.97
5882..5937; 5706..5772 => 0.76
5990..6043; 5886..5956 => 1.25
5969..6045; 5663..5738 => 1.06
